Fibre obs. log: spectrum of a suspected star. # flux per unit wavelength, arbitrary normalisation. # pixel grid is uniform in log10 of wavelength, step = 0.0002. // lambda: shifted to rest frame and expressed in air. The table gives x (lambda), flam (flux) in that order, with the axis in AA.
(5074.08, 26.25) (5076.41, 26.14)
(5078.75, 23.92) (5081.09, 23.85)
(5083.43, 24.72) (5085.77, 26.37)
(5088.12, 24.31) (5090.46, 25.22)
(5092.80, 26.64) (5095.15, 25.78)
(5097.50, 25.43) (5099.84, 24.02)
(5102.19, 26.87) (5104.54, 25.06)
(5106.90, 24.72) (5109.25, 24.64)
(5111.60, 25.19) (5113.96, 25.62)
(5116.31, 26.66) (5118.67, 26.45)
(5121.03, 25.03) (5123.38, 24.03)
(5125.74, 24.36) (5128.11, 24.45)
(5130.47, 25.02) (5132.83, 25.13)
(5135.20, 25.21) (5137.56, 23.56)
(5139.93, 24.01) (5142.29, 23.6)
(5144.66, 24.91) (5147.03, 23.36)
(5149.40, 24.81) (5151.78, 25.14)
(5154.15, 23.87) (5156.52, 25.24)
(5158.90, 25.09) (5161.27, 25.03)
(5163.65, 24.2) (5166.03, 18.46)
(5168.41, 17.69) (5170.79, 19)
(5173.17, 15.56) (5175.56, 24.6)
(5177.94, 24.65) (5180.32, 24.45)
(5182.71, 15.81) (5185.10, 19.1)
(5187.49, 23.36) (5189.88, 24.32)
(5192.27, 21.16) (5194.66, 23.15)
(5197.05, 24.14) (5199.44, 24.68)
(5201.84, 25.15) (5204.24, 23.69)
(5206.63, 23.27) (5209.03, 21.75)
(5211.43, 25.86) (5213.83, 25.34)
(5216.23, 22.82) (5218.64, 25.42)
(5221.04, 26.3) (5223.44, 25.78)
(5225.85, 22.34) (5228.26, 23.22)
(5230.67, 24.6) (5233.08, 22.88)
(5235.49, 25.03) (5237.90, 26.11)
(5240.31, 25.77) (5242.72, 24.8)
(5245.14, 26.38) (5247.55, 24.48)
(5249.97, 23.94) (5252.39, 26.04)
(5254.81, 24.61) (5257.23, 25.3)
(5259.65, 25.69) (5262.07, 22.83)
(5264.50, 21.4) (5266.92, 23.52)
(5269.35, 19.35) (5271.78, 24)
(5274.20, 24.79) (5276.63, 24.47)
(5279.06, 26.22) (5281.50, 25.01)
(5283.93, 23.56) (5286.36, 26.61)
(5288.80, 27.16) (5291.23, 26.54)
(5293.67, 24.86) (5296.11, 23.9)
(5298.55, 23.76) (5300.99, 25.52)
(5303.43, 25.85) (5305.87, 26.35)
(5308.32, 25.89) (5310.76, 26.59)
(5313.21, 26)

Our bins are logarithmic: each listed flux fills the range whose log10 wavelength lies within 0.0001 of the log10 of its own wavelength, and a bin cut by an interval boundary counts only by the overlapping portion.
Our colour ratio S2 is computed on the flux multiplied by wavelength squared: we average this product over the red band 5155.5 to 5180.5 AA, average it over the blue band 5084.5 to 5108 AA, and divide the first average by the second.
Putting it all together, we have 0.89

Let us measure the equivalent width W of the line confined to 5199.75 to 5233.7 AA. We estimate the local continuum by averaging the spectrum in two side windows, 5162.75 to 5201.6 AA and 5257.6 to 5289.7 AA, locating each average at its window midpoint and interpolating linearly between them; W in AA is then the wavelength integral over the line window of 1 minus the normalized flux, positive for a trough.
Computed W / -2.46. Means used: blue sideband 21.6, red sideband 24.2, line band 24.2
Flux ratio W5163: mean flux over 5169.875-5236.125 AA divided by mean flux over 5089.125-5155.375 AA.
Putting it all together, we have 0.9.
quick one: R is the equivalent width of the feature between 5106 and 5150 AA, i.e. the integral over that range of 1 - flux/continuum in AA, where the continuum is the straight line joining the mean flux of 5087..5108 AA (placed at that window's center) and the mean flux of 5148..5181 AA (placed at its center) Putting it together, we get -1.2 AA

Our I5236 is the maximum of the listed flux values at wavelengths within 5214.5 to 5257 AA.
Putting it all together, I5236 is 26.38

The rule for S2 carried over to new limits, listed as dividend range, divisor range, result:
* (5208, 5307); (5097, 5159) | 1.04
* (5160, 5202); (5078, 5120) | 0.89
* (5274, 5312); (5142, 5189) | 1.19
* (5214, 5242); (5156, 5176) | 1.18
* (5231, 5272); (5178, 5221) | 1.06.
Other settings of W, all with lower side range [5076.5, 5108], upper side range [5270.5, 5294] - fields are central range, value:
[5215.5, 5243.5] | 0.74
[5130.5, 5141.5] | 0.31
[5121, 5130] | 0.27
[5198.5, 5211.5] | 0.70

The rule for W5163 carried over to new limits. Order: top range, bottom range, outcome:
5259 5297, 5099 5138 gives 0.97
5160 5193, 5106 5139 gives 0.85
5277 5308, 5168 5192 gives 1.21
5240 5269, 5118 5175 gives 1.04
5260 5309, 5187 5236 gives 1.02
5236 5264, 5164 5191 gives 1.21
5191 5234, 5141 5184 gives 1.07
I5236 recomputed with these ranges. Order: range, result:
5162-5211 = 25.15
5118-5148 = 26.45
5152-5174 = 25.24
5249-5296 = 27.16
